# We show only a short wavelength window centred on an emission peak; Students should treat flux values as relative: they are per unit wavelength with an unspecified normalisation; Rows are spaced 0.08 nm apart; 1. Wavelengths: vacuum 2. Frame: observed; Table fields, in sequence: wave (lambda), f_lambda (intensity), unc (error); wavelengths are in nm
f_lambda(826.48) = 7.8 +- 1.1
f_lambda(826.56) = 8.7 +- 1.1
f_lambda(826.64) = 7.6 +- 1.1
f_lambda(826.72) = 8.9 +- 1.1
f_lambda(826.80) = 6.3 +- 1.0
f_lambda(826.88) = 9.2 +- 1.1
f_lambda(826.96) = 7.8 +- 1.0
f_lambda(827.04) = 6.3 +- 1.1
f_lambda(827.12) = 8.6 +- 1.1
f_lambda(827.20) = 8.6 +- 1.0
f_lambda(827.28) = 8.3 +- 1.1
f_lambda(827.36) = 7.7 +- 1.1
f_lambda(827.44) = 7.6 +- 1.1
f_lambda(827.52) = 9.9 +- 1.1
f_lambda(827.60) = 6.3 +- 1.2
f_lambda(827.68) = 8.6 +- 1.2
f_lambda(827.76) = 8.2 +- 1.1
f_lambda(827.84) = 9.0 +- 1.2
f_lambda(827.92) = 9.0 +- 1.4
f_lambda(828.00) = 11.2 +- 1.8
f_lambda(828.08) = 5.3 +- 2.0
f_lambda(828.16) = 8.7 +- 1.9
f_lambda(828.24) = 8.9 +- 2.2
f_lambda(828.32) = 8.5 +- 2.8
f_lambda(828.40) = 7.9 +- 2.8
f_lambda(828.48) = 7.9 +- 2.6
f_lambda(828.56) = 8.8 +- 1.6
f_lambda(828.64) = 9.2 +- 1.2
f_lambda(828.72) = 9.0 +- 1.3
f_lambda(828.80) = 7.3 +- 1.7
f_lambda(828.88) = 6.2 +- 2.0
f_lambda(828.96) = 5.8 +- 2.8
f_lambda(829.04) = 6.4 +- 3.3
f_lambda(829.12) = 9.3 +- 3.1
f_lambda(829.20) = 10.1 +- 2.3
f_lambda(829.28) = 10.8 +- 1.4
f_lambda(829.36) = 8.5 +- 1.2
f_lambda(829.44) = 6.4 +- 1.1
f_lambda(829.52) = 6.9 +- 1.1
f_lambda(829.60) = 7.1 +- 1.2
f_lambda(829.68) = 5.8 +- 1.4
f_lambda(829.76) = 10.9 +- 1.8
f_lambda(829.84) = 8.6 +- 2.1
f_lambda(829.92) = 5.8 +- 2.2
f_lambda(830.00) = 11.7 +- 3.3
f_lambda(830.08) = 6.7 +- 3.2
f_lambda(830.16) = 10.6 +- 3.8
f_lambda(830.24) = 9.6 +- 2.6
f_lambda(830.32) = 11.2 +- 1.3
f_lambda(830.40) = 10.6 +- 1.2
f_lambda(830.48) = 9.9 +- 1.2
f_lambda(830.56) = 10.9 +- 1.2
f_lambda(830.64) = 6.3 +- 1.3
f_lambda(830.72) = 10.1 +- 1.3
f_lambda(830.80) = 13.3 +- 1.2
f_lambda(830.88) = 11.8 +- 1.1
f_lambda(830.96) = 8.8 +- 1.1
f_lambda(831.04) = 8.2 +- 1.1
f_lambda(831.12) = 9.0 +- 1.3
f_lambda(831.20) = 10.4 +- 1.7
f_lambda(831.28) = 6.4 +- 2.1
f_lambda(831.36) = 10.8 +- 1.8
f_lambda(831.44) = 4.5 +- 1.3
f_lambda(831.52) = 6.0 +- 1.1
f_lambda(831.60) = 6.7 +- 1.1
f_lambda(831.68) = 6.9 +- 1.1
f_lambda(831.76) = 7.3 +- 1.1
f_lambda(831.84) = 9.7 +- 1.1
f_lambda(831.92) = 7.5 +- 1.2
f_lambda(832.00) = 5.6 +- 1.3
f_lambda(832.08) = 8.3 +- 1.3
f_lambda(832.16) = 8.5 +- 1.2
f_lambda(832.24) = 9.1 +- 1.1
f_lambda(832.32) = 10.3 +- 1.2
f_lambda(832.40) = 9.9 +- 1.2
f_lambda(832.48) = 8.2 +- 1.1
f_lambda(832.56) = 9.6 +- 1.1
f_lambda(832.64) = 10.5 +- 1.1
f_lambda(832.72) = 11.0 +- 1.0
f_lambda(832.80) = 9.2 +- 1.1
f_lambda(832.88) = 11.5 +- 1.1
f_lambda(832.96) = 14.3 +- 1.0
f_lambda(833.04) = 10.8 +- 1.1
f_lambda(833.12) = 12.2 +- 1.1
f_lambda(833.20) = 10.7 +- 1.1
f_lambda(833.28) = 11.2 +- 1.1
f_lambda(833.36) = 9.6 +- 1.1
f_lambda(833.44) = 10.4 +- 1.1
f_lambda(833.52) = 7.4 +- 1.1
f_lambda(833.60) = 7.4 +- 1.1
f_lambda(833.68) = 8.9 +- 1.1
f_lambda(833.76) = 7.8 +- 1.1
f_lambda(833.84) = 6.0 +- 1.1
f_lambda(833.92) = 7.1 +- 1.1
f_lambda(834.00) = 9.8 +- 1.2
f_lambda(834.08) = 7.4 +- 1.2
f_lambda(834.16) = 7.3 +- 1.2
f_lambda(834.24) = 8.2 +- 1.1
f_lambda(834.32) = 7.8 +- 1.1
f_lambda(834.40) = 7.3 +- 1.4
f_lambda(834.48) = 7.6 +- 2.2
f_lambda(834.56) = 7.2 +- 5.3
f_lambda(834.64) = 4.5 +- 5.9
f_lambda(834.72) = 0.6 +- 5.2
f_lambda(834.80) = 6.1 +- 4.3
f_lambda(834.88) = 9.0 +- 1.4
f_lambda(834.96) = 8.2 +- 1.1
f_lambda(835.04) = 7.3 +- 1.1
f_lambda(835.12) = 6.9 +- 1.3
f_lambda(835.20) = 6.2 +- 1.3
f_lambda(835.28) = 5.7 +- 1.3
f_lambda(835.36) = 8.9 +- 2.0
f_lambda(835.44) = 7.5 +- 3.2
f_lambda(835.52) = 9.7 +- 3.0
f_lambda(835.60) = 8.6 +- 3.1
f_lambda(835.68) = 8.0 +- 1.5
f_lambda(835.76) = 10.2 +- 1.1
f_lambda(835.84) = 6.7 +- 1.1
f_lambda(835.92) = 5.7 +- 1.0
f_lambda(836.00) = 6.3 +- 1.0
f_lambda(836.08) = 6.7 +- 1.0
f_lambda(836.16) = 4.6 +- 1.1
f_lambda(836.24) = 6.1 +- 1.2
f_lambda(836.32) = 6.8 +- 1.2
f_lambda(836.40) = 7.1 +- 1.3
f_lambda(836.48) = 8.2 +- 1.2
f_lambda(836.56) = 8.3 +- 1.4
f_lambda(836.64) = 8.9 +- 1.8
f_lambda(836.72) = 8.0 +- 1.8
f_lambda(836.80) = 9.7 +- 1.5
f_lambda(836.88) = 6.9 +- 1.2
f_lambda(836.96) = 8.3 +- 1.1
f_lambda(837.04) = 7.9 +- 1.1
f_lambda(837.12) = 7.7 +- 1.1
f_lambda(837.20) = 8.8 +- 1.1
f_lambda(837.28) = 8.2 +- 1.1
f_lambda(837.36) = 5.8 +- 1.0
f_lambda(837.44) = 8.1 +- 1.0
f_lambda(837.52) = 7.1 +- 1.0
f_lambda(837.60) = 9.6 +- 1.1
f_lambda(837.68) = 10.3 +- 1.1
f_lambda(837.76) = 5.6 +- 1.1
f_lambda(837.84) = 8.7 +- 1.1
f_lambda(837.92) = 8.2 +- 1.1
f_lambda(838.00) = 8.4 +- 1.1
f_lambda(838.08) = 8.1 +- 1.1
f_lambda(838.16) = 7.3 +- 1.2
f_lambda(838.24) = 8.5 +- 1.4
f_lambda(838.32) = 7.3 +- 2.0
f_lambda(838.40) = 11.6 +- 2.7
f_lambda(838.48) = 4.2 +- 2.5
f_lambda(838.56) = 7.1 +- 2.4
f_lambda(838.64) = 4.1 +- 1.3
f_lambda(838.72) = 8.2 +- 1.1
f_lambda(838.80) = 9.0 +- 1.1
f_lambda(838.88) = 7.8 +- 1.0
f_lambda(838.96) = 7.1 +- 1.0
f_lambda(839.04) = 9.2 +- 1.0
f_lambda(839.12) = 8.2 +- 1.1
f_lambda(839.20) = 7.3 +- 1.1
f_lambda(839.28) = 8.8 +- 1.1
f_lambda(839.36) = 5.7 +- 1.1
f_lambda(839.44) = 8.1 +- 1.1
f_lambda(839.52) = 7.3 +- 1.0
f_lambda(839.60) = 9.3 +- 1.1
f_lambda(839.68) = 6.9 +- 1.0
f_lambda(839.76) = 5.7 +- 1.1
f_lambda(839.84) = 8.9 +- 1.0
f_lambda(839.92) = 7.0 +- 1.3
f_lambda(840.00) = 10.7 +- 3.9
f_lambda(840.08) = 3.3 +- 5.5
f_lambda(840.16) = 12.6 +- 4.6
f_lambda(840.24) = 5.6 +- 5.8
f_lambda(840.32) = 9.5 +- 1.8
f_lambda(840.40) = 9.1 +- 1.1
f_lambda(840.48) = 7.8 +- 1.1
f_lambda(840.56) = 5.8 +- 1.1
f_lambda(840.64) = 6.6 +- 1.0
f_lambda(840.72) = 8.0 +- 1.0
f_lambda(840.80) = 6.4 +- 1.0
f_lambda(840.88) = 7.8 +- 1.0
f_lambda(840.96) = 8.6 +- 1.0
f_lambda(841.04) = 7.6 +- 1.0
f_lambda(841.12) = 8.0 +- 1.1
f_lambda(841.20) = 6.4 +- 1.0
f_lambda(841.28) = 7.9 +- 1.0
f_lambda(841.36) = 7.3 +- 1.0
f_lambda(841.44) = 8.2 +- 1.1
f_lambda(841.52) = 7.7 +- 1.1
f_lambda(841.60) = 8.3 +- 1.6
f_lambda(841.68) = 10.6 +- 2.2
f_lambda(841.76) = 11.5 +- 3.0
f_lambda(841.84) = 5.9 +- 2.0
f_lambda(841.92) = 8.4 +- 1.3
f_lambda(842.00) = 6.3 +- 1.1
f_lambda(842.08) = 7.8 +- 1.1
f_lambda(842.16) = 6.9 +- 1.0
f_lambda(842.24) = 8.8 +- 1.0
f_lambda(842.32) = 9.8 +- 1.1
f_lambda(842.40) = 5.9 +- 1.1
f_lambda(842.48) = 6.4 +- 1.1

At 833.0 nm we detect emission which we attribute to [N II]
